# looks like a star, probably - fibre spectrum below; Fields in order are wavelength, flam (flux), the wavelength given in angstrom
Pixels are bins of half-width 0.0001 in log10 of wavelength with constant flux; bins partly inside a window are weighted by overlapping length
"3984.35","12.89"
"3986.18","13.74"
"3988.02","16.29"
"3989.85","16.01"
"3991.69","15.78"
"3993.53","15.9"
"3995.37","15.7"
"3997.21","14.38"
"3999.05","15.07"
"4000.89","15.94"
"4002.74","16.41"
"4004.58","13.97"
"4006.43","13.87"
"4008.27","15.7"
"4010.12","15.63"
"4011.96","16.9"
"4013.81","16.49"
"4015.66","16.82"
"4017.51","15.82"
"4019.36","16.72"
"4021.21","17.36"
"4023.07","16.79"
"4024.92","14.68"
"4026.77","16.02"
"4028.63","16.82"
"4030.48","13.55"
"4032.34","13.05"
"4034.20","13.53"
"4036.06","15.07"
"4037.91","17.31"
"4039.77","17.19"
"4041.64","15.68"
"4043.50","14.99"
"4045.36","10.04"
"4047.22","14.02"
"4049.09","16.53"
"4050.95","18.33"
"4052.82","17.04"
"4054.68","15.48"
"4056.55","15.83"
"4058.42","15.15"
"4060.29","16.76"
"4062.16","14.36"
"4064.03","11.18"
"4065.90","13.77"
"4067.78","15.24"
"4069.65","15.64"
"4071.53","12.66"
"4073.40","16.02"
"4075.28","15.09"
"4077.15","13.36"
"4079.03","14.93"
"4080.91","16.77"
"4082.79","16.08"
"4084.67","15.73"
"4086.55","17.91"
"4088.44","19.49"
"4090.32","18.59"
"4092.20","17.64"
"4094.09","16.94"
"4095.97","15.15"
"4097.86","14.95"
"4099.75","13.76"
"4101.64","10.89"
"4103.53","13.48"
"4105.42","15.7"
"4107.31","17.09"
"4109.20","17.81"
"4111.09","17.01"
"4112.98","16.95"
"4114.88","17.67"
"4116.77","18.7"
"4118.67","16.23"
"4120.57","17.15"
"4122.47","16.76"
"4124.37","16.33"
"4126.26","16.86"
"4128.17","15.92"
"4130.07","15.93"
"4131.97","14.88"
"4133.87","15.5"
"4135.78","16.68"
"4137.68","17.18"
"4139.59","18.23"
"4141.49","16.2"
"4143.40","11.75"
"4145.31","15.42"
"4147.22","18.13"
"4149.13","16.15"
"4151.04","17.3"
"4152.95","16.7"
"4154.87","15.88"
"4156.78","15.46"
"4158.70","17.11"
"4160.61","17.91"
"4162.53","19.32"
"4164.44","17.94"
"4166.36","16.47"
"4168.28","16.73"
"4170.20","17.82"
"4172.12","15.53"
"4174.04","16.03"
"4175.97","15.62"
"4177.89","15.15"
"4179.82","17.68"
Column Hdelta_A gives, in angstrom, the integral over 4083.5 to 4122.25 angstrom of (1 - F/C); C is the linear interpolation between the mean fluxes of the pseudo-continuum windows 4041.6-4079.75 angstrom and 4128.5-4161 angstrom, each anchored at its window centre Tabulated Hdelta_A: -2.27 angstrom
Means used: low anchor 14.8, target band 16.4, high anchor 16.2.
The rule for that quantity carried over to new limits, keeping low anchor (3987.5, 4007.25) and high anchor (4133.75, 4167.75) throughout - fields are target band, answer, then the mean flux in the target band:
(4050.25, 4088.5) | 1.26 angstrom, 15.5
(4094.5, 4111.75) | 1.21 angstrom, 15.1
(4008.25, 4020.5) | -0.66 angstrom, 16.4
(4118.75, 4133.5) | 0.20 angstrom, 16.2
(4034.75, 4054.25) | 0.24 angstrom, 15.6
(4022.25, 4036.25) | 0.65 angstrom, 14.9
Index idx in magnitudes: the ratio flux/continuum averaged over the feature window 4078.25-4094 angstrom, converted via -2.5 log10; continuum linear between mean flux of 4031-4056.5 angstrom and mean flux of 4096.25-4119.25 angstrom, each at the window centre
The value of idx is -0.10 mag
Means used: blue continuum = 15.2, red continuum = 15.8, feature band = 17.2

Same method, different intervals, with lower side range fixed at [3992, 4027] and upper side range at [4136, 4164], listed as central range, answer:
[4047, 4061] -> -0.011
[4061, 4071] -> 0.152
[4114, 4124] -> -0.050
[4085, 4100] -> -0.039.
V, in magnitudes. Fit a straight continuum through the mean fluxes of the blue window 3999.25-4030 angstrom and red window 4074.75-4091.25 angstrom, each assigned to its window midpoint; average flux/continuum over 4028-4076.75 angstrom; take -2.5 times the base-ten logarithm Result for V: 0.09 mag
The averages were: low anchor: 15.9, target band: 15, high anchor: 16.5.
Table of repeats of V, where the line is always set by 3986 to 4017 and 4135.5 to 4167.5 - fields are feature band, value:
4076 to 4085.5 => 0.06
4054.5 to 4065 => 0.09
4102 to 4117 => -0.01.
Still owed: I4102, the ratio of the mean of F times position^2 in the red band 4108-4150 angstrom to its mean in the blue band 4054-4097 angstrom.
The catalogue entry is 1.1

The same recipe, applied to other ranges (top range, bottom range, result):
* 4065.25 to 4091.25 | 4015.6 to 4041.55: 1.03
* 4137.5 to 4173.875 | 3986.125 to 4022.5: 1.14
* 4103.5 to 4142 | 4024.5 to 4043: 1.14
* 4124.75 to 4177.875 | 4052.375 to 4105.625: 1.11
